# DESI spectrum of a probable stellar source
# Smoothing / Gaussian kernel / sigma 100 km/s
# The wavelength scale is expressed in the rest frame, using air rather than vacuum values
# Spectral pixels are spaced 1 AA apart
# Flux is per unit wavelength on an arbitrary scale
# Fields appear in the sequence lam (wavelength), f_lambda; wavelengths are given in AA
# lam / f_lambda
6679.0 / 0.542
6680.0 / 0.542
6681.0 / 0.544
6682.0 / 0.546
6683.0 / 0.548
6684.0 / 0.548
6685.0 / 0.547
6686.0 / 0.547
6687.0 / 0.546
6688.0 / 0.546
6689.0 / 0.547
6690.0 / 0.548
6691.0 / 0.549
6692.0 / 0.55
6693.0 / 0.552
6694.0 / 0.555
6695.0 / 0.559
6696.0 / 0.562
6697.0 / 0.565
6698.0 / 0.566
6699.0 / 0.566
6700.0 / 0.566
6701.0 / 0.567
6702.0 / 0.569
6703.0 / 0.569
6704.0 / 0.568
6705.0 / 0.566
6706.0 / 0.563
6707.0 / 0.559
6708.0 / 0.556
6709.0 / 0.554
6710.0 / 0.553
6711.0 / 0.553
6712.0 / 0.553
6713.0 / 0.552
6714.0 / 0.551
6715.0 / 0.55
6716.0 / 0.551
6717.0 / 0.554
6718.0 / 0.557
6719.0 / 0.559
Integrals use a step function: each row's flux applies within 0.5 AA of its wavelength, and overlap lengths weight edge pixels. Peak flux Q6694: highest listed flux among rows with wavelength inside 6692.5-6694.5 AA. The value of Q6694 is 0.555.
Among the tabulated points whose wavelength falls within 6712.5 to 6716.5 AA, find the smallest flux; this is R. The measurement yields 0.55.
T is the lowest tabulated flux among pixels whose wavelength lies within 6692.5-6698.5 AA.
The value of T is 0.552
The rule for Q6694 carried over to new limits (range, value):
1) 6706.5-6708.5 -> 0.559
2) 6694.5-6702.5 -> 0.569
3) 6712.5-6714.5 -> 0.552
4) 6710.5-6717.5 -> 0.554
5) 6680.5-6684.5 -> 0.548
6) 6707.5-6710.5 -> 0.556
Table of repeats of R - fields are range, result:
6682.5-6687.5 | 0.546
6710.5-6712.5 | 0.553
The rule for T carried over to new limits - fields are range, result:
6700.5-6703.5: 0.567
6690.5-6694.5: 0.549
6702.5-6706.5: 0.563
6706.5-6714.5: 0.551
